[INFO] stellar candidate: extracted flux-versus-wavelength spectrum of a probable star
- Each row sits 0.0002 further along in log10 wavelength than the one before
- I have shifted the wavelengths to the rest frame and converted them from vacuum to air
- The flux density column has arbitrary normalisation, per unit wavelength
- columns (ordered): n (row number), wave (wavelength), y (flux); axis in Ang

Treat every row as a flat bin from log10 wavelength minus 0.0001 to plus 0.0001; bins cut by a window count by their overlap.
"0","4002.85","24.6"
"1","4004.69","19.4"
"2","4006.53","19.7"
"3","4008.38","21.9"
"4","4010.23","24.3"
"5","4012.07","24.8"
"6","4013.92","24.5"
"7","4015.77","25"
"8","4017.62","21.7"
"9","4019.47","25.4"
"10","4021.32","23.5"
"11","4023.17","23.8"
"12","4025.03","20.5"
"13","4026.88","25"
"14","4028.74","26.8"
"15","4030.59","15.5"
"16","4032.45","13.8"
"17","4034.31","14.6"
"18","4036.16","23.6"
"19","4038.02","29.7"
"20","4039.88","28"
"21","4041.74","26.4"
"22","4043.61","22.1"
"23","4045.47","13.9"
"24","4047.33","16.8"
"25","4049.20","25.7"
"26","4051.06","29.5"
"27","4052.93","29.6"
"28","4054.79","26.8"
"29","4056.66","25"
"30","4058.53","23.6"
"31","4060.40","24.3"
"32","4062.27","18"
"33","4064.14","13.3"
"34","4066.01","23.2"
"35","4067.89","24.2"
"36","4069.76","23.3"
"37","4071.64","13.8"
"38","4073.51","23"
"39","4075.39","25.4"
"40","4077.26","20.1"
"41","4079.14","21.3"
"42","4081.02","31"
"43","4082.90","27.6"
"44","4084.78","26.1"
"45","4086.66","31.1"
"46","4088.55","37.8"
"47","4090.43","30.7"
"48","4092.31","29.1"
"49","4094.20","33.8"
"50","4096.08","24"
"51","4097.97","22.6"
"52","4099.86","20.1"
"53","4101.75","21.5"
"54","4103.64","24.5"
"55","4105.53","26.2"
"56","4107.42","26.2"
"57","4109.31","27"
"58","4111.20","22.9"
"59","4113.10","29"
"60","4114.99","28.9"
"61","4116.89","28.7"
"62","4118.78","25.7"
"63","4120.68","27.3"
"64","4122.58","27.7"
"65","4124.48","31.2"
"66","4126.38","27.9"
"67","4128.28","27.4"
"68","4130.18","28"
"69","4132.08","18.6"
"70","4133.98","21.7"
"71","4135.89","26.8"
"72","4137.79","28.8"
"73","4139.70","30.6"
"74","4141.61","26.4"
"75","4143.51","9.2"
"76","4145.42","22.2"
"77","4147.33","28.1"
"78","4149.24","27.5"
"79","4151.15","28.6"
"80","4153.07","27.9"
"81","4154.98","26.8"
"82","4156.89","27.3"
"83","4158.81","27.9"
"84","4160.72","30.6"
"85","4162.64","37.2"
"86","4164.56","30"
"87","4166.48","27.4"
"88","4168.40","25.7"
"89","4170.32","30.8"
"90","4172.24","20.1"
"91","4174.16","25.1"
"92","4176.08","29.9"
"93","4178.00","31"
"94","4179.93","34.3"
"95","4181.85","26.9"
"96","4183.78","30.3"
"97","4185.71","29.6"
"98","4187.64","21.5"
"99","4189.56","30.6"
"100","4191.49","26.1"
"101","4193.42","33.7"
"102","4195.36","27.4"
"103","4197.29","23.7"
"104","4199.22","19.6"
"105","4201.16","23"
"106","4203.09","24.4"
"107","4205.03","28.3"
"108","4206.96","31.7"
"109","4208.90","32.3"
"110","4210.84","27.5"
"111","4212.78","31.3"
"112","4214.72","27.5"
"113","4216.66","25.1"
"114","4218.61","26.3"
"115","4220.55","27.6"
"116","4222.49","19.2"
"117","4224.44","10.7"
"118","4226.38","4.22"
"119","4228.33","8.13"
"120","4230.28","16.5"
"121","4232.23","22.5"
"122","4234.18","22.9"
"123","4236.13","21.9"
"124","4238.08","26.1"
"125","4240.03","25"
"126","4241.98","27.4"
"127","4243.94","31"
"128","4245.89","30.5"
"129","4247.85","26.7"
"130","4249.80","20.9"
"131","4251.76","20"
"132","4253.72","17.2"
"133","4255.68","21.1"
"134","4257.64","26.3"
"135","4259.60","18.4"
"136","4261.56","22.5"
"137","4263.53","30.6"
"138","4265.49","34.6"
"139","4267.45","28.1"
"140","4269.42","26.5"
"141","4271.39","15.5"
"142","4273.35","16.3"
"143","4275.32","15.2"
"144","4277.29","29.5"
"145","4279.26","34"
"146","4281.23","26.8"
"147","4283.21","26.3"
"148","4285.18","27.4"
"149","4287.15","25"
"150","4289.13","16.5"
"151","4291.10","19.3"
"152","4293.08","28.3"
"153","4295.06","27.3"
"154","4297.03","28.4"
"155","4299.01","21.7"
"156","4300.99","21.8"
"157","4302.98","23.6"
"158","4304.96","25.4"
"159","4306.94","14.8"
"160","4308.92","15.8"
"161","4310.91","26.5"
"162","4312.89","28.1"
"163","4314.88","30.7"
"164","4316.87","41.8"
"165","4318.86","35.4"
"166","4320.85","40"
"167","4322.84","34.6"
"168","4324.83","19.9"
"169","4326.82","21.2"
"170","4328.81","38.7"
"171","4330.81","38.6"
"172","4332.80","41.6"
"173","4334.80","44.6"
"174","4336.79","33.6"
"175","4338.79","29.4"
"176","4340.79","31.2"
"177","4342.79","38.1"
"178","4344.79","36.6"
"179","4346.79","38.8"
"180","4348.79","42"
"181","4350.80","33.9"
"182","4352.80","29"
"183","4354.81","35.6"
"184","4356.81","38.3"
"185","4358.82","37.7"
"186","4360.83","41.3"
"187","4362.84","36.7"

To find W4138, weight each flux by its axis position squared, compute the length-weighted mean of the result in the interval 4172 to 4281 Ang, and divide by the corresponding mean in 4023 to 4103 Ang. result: 1.12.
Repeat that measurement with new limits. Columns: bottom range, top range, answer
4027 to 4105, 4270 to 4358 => 1.38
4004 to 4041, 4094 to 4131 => 1.22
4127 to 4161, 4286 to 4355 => 1.28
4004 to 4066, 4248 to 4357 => 1.42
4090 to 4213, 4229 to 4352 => 1.09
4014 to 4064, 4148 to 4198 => 1.32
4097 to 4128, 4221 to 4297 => 0.94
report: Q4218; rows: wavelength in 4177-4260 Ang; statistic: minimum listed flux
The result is 4.22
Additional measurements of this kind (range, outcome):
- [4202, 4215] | 24.4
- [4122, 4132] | 27.4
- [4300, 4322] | 14.8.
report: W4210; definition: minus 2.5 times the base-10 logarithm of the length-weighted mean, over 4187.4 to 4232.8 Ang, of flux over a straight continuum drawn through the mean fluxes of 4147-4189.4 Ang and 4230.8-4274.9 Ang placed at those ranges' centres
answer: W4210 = 0.113 mag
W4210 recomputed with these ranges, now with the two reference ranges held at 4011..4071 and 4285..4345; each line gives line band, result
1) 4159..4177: -0.11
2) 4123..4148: -0.01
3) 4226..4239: 0.45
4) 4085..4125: -0.13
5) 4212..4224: 0.06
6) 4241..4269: 0.10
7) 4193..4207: 0.03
